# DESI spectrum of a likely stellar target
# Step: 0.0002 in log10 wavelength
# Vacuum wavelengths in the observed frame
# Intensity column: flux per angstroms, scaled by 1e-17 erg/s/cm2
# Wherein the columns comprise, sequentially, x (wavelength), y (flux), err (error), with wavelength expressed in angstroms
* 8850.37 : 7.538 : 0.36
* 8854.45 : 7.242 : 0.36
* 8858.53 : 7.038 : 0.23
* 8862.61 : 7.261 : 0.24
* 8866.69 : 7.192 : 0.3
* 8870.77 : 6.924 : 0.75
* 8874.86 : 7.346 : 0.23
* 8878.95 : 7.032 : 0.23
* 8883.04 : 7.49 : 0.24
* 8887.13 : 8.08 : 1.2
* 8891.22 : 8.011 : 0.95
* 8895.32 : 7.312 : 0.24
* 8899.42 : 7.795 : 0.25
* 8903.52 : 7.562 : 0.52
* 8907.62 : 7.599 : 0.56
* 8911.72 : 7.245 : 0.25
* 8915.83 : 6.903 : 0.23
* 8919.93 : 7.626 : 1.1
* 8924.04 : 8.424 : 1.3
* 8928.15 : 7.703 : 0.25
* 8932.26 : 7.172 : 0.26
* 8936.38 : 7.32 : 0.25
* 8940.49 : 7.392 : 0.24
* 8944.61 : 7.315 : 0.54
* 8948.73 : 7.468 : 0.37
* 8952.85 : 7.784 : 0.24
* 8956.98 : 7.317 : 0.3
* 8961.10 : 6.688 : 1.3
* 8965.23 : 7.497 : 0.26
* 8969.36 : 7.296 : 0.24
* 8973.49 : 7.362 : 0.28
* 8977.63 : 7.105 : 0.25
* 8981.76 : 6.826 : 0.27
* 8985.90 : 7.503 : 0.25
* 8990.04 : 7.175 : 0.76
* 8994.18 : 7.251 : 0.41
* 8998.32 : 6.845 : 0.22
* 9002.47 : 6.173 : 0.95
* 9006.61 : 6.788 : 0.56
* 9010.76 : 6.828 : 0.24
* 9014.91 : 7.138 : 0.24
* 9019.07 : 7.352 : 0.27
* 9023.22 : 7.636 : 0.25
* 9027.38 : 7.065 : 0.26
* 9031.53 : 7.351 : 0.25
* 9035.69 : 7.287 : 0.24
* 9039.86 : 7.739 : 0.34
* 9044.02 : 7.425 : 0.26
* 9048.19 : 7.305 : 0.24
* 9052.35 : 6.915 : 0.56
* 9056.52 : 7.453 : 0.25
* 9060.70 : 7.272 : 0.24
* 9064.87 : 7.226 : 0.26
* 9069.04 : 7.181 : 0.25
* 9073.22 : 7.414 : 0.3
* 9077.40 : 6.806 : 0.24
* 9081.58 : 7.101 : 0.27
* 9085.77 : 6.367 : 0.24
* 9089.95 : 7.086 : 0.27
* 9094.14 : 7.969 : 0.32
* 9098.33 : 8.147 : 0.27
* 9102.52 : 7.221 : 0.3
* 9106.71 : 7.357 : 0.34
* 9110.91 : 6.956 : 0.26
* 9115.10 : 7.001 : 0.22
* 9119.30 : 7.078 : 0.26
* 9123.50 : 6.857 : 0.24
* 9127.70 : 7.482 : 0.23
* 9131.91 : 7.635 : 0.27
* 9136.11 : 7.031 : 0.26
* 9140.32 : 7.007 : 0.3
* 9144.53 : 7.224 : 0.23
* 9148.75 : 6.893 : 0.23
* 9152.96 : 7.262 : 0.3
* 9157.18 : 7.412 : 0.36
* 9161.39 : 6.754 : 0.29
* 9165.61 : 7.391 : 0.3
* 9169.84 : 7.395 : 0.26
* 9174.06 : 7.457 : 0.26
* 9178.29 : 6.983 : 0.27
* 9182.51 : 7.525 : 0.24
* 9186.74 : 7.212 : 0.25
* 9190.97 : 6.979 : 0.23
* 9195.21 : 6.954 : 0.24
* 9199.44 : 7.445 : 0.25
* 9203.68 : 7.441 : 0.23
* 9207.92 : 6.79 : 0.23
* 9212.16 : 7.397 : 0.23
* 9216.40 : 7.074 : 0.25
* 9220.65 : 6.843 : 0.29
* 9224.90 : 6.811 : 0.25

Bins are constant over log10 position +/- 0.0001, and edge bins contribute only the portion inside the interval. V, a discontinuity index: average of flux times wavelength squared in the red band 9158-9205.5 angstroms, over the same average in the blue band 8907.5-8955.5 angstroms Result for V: 1.0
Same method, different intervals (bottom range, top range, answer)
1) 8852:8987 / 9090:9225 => 1.03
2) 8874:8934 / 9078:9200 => 1.00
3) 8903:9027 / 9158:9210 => 1.04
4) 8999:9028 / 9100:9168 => 1.05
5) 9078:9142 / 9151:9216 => 1.02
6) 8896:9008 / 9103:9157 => 1.02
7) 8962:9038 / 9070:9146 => 1.03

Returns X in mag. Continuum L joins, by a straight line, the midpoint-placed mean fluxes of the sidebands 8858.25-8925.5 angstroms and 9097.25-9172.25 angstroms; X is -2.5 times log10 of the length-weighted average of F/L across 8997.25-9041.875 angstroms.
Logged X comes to 0.033 mag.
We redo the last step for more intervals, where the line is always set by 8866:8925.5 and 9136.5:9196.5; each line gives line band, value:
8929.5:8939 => 0.02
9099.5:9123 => 0.01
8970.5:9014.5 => 0.06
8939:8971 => 0.01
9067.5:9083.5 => 0.02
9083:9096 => 0.02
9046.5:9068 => 0.01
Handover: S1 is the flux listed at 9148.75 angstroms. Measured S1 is 6.893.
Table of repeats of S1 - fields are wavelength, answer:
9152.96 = 7.262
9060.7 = 7.272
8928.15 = 7.703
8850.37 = 7.538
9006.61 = 6.788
